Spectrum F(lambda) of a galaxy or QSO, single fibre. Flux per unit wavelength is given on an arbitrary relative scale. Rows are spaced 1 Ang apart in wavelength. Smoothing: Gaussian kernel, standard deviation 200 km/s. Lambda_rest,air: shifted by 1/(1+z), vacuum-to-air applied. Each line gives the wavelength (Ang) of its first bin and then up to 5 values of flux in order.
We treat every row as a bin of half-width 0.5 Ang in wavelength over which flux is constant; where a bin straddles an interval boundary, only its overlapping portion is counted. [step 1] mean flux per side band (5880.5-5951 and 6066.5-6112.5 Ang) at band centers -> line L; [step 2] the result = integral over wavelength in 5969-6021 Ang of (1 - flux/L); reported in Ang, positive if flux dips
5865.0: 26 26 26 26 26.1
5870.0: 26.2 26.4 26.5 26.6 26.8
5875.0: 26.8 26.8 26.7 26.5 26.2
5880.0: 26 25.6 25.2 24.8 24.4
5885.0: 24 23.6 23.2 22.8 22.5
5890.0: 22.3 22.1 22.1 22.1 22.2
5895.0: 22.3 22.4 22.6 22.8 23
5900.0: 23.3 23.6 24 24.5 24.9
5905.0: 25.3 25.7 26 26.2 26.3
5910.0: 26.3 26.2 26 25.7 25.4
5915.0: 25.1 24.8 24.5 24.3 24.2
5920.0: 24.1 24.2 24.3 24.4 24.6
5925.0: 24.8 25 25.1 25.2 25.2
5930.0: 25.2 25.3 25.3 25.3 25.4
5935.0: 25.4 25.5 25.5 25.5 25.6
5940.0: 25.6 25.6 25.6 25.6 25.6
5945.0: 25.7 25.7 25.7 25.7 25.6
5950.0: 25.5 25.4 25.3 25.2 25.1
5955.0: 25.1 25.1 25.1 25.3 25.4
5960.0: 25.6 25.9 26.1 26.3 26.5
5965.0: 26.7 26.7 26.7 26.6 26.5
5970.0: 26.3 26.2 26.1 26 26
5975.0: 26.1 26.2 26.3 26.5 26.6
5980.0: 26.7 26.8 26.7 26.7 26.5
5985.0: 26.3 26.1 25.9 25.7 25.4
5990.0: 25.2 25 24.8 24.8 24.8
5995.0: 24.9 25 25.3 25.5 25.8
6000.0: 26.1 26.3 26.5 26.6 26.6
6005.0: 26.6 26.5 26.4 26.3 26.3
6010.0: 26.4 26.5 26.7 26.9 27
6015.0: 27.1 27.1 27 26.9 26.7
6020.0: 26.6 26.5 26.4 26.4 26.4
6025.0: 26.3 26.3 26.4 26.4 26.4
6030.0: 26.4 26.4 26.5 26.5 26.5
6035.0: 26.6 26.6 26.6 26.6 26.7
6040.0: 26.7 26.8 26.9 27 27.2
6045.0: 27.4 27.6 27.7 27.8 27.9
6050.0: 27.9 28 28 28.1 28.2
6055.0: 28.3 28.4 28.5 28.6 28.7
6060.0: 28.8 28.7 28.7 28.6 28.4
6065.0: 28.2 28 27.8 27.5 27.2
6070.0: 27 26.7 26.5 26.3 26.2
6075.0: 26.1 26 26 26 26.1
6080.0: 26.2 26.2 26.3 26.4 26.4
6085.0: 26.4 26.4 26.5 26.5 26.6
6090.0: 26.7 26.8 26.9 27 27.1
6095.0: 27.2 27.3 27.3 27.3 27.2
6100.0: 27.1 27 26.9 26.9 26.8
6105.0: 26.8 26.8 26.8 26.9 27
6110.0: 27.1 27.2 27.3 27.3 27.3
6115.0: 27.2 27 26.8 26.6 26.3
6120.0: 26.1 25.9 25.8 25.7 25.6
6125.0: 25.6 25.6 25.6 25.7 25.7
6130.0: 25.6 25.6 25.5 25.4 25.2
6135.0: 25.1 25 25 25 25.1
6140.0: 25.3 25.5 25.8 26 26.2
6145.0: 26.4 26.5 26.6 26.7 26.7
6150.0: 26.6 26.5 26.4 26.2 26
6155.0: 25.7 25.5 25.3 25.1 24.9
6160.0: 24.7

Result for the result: -1.2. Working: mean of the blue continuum 24.6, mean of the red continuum 26.8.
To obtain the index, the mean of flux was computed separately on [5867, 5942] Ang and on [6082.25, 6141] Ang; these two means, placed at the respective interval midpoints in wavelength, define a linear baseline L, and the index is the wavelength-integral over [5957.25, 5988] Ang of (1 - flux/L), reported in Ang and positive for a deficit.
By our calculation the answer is -1.1 Ang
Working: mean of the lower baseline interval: 24.9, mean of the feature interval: 26.3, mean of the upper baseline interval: 26.4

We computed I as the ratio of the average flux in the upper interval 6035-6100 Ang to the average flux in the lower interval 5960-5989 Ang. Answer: 1.0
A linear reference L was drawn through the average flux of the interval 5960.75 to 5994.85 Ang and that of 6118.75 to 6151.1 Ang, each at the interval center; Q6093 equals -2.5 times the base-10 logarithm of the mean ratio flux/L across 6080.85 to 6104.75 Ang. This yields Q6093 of -0.04 mag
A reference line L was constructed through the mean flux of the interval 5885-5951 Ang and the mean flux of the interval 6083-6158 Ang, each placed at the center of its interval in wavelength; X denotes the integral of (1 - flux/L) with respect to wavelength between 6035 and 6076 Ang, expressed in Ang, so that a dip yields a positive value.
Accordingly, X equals -2.8 Ang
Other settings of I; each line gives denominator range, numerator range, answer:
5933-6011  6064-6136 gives 1.03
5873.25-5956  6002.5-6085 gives 1.09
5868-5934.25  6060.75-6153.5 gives 1.07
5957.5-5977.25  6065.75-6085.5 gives 1.01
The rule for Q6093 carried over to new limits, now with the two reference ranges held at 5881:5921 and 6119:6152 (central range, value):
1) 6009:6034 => -0.07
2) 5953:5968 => -0.05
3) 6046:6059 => -0.12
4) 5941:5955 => -0.04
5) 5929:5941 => -0.05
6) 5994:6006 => -0.05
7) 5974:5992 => -0.06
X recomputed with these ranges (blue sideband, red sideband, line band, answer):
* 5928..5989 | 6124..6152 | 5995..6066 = -3.3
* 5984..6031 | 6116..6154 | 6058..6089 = -1.2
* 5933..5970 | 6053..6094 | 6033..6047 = -0.1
